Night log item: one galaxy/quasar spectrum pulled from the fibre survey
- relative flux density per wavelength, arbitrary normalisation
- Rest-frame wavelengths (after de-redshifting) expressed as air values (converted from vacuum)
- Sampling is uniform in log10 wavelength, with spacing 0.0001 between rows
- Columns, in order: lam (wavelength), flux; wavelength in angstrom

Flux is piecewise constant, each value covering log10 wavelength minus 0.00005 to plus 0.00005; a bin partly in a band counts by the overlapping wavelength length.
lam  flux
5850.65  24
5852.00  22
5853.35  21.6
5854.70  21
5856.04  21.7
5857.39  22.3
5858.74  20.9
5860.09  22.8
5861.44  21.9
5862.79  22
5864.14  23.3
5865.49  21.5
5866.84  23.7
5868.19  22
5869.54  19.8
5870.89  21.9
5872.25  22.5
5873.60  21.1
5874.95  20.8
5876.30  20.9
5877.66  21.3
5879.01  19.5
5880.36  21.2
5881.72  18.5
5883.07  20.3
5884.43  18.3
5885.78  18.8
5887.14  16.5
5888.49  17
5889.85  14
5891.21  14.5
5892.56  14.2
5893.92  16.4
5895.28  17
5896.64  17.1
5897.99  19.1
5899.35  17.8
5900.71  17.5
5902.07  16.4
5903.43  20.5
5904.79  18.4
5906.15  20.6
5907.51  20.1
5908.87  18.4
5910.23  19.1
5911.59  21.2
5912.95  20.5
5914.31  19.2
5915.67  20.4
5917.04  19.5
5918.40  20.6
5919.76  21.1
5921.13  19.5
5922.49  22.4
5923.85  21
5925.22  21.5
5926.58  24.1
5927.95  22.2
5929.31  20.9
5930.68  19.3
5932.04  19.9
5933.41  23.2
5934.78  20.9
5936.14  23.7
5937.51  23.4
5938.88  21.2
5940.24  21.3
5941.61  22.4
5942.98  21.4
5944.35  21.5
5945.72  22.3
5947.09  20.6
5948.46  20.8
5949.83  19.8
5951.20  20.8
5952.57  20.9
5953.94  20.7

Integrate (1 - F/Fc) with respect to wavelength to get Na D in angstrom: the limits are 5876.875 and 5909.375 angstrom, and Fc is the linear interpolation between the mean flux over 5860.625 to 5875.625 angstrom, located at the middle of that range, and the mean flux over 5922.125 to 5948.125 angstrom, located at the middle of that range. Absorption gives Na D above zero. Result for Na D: 5.59 angstrom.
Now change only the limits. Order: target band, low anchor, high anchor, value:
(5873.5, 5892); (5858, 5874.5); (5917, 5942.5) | 2.7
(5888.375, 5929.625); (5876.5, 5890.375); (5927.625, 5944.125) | 2.1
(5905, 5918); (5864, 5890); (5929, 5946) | 0.7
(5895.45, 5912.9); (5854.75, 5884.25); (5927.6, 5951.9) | 2.1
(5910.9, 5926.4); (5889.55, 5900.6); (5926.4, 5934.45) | -0.8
